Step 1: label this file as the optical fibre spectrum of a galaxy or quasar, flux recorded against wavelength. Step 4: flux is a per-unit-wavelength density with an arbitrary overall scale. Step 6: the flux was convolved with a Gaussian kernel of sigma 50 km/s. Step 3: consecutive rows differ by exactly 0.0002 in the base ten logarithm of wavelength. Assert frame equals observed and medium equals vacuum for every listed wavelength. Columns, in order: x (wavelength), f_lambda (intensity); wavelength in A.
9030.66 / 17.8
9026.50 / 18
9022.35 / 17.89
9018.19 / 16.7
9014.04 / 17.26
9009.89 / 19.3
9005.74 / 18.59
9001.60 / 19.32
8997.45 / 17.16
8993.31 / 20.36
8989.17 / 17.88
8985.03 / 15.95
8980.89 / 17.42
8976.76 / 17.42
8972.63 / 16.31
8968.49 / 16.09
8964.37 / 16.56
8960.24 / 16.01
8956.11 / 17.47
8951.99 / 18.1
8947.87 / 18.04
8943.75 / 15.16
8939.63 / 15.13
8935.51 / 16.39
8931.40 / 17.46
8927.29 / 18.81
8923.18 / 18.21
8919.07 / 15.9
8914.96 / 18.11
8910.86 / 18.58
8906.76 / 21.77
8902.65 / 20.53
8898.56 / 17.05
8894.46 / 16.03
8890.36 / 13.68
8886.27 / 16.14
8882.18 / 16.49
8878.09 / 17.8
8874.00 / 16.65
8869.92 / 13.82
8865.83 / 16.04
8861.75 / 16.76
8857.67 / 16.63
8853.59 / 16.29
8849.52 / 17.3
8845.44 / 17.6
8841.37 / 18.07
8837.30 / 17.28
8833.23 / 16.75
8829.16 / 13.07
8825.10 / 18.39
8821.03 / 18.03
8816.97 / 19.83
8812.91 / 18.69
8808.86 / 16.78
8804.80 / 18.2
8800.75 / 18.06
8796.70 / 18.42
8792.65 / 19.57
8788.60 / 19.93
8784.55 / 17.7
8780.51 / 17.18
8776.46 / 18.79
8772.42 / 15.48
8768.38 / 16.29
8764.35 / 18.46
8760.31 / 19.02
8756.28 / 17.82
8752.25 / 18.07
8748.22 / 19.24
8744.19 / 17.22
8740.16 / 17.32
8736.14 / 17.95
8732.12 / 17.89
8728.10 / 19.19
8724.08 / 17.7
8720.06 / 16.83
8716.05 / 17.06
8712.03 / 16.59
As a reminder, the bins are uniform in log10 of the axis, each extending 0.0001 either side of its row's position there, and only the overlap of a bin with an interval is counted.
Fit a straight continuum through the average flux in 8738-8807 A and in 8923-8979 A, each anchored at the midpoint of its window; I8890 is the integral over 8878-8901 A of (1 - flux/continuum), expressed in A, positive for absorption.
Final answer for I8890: 1.54 A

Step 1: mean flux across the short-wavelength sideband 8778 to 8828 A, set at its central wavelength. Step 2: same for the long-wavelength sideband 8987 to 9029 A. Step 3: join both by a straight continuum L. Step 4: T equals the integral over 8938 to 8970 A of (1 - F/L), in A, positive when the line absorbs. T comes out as 2.91 A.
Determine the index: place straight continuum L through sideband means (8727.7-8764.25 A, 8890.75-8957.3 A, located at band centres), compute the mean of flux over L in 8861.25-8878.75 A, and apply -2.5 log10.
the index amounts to 0.11 mag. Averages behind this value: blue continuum 18.2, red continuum 17.6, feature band 16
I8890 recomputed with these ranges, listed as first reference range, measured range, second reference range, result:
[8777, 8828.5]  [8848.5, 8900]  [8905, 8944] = 4.95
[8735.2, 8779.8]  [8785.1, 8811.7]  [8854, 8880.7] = -1.91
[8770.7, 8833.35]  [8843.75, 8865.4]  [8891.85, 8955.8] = 1.12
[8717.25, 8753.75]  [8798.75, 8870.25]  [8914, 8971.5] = 1.15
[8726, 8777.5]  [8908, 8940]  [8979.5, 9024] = 0.73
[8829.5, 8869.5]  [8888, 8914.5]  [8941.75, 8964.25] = -1.78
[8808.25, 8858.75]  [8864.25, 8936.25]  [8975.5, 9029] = 1.44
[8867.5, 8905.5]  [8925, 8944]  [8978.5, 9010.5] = 0.59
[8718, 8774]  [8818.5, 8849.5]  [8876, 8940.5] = 0.86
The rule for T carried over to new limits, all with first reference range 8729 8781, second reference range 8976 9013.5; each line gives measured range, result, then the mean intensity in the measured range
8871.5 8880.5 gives 0.5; 17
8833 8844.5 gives 0.3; 17.5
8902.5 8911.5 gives -1.2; 20.5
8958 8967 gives 0.9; 16.3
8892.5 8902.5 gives 0.4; 17.3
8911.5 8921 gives 0.4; 17.3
